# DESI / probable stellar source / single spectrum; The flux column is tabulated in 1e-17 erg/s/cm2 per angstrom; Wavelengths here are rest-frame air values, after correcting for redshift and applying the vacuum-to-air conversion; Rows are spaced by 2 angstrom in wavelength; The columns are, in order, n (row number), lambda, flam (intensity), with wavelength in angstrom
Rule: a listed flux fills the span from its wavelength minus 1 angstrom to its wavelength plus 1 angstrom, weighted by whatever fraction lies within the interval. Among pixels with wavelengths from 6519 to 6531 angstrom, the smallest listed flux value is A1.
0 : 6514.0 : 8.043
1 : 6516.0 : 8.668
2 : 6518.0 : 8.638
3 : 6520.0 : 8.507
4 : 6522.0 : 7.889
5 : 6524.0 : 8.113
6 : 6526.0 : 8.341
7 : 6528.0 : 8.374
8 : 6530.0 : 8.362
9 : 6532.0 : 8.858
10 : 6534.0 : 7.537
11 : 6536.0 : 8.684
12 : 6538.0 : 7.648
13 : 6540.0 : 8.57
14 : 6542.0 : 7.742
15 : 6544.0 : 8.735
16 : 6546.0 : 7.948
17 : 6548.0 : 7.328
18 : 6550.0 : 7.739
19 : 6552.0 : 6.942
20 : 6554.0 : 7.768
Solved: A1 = 7.889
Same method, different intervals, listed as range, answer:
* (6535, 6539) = 7.648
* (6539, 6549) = 7.328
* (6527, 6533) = 8.362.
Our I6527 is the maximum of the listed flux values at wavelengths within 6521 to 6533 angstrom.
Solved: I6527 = 8.858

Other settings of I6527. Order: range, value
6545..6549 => 7.948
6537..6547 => 8.735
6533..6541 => 8.684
